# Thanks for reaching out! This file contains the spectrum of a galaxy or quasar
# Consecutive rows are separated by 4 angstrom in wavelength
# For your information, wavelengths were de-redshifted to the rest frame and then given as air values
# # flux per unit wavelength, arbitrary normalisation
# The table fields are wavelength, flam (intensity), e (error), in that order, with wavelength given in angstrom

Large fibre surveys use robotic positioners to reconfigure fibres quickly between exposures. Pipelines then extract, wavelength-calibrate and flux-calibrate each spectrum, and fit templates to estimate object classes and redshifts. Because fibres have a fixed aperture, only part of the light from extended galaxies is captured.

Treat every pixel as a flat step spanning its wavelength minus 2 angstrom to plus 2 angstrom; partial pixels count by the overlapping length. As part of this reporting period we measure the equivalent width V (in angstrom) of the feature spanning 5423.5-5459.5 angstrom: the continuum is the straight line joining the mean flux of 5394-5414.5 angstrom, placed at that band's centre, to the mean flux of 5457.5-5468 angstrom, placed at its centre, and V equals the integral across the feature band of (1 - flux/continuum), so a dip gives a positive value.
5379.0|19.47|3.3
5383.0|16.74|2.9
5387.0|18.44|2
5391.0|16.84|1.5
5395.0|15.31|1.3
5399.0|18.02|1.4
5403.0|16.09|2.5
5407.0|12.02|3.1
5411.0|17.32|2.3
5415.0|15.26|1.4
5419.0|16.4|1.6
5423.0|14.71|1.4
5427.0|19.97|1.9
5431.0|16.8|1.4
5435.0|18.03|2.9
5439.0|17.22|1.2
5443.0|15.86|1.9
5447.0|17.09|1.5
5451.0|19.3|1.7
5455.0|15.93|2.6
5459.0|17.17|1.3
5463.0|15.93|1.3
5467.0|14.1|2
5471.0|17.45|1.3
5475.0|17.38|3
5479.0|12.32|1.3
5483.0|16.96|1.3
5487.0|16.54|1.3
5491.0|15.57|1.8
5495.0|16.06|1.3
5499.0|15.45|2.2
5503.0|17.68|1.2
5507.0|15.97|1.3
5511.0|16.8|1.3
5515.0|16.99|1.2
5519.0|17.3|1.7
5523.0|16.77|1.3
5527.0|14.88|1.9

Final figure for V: -3.6 angstrom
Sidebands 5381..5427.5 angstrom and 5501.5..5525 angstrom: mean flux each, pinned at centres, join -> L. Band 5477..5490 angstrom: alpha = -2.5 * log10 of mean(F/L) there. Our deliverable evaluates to 0.10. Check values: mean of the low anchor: 16.3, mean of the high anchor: 16.9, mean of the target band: 15.3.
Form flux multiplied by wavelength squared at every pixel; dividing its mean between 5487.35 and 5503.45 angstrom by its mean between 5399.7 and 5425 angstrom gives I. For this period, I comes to 1.07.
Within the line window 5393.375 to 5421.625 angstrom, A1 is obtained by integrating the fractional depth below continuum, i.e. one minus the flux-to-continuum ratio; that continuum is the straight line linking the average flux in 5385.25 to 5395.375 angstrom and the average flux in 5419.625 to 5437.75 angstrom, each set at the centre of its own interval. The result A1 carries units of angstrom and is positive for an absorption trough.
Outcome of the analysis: 2.3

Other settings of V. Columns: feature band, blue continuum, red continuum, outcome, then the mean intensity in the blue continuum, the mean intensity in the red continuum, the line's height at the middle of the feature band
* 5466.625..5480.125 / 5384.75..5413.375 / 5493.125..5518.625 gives 0.7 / 16.3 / 16.5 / 16.5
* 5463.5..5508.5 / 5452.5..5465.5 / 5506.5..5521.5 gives 1.8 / 16.4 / 16.8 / 16.6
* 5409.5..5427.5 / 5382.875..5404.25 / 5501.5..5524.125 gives 0.5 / 16.9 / 16.9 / 16.9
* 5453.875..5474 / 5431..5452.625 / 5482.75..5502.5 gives 0.8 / 17.4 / 16.2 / 16.9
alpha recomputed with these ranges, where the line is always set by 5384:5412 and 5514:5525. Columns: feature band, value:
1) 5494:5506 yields 0.03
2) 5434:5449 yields -0.03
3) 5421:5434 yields -0.05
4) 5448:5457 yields -0.06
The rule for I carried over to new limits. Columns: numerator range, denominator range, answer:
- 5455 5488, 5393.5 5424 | 1.04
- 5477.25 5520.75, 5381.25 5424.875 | 1.04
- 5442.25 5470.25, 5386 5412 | 1.05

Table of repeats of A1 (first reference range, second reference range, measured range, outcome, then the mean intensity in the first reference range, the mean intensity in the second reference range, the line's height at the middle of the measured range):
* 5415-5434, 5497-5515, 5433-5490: 0.69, 16.8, 16.5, 16.7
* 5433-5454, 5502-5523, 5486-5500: 0.95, 17.4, 16.9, 17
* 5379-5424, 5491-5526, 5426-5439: -1.29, 16.3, 16.5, 16.4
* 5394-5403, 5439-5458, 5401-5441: 1.15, 16.7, 17.1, 16.9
